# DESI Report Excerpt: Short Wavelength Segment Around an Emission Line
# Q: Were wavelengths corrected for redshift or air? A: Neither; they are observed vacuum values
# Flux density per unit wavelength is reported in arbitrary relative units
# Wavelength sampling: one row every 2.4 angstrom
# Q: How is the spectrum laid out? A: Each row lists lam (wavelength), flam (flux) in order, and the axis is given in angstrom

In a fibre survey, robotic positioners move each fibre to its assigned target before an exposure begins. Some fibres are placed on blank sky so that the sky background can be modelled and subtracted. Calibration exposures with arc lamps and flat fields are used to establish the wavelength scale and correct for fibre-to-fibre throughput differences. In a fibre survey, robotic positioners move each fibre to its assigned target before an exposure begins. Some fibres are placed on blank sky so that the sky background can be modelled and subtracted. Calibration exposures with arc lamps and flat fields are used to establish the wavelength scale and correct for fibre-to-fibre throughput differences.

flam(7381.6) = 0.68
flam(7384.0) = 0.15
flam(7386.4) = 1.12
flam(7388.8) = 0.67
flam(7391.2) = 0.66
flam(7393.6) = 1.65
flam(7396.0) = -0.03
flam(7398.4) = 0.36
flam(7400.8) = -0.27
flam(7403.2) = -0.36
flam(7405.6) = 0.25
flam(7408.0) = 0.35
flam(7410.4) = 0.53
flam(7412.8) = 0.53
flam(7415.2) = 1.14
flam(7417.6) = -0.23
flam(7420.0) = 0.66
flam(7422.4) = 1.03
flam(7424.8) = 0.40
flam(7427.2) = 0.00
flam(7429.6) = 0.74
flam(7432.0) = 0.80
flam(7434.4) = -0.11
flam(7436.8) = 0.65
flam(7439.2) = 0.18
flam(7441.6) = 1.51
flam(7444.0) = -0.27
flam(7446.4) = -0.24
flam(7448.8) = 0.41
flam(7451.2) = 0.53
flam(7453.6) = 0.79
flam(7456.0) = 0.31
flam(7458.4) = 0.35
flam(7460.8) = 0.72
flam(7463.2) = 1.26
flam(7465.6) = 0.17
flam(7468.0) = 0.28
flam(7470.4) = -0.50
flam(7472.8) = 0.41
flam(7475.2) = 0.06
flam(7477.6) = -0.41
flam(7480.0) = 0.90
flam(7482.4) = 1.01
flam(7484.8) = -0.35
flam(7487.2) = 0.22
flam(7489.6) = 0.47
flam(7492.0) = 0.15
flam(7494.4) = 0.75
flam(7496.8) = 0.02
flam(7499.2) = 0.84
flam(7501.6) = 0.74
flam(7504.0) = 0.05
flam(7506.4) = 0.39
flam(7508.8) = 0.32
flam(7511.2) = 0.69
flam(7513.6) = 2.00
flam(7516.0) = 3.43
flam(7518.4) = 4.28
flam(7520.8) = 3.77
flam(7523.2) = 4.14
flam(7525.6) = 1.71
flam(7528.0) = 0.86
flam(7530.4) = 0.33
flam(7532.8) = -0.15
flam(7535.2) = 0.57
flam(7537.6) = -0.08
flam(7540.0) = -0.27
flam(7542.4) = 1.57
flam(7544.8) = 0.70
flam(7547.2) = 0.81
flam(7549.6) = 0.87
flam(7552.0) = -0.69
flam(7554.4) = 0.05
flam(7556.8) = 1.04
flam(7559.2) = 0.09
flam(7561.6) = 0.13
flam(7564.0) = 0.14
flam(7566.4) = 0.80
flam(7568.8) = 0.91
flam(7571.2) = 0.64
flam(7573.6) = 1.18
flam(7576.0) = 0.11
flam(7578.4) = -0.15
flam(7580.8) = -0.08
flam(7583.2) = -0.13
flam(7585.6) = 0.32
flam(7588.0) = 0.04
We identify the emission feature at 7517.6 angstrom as [O II] 3727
